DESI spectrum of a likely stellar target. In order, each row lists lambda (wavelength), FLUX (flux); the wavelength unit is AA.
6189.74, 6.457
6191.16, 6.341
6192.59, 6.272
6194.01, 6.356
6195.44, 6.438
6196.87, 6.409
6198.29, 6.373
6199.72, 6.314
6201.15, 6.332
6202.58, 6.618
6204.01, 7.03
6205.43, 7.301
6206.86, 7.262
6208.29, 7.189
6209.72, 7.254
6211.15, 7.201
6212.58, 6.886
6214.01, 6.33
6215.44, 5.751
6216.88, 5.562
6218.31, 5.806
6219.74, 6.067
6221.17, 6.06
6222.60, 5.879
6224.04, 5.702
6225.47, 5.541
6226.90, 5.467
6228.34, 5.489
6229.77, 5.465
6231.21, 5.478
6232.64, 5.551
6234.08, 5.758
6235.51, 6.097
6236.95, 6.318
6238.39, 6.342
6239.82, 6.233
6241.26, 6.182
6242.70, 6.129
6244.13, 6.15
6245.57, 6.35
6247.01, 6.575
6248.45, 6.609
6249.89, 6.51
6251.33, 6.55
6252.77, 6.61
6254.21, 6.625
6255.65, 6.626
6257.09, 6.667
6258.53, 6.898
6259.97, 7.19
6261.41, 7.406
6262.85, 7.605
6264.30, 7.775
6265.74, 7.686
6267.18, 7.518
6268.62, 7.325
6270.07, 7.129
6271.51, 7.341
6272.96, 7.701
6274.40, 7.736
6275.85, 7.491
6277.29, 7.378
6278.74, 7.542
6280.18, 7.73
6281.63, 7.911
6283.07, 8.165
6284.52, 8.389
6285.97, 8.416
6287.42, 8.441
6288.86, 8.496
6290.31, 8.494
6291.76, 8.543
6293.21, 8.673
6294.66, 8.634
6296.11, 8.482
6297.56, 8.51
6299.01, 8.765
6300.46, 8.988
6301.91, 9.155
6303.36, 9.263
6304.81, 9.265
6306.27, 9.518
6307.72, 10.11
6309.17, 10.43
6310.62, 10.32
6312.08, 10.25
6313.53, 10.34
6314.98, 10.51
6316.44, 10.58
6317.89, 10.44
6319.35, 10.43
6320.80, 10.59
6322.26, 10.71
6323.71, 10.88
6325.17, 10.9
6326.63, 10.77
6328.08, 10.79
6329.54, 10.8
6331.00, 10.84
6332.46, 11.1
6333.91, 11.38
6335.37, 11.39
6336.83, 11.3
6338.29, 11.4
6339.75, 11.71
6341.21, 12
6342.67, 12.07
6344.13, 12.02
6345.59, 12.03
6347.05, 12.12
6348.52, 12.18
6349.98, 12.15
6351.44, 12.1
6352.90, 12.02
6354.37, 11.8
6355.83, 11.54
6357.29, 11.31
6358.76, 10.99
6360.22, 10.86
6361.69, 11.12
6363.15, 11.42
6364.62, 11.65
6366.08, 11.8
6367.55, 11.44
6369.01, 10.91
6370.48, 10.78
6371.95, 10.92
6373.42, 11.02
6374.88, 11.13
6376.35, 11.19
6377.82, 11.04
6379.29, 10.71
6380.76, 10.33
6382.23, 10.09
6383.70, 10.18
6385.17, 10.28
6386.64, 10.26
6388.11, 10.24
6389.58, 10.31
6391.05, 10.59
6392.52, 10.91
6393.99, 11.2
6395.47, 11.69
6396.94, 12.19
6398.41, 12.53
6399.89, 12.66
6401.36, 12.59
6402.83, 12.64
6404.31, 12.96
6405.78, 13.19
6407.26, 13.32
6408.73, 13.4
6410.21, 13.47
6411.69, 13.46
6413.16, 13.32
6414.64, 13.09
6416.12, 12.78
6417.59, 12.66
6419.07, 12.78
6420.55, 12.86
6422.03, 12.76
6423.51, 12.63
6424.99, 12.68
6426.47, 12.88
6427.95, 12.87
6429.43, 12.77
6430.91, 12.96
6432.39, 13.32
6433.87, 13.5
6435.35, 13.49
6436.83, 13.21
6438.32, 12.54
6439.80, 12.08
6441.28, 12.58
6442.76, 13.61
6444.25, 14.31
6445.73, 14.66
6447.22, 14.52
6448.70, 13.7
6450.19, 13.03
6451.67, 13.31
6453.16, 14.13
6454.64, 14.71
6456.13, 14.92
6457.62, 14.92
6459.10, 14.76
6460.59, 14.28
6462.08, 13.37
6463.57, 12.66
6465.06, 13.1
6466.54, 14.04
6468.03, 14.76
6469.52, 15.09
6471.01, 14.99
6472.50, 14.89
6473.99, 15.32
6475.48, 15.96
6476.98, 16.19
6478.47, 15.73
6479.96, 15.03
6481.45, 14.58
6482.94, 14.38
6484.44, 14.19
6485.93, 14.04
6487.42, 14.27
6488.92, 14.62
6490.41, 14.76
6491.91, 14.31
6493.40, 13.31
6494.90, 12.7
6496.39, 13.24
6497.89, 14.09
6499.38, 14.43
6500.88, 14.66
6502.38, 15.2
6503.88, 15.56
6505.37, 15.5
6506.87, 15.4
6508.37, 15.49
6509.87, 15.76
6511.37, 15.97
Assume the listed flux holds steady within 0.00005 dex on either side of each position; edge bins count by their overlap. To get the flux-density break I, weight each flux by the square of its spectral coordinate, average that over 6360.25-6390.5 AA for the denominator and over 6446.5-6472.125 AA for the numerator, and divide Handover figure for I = 1.34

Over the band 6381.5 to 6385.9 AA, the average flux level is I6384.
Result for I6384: 10.2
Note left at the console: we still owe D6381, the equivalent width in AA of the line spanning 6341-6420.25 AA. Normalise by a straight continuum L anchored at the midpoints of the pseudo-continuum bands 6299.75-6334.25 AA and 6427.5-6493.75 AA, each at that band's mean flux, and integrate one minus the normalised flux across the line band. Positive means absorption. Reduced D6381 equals 1.7 AA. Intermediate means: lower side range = 10.3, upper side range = 14.1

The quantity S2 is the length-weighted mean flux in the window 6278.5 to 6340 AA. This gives 9.76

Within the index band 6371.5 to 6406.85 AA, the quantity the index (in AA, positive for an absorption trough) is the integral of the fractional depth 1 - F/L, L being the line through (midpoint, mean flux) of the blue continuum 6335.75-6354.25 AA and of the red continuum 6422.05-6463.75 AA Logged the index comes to 3.7 AA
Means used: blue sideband 11.9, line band 11.3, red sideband 13.5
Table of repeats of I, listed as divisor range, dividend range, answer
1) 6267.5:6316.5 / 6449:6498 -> 1.75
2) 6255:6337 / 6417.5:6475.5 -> 1.59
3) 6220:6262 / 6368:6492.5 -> 2.23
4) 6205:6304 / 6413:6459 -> 2.00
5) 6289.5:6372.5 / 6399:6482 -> 1.32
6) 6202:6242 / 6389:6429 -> 2.15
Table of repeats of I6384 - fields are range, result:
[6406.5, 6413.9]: 13.4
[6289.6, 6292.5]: 8.51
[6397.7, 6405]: 12.7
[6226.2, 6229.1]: 5.47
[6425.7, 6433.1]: 13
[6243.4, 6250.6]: 6.44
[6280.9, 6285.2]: 8.15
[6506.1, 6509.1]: 15.4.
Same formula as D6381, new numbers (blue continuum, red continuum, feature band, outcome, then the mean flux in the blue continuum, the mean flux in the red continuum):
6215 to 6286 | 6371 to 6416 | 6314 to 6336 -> -3.55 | 6.68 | 11.7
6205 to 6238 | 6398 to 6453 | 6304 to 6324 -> -2.12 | 6.14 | 13.1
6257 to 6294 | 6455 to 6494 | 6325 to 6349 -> -3.85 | 7.78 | 14.6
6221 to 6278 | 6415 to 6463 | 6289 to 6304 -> -0.83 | 6.58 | 13.4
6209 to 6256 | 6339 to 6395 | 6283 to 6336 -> -4.21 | 6.15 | 11.2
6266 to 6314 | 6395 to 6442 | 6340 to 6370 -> -2.65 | 8.54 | 12.9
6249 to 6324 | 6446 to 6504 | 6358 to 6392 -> 1.18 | 8.46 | 14.4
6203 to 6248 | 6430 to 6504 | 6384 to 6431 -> -0.43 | 6.21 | 14.1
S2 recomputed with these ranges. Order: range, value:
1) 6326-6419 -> 11.6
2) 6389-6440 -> 12.7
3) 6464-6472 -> 14.4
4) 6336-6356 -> 11.9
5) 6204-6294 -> 6.89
